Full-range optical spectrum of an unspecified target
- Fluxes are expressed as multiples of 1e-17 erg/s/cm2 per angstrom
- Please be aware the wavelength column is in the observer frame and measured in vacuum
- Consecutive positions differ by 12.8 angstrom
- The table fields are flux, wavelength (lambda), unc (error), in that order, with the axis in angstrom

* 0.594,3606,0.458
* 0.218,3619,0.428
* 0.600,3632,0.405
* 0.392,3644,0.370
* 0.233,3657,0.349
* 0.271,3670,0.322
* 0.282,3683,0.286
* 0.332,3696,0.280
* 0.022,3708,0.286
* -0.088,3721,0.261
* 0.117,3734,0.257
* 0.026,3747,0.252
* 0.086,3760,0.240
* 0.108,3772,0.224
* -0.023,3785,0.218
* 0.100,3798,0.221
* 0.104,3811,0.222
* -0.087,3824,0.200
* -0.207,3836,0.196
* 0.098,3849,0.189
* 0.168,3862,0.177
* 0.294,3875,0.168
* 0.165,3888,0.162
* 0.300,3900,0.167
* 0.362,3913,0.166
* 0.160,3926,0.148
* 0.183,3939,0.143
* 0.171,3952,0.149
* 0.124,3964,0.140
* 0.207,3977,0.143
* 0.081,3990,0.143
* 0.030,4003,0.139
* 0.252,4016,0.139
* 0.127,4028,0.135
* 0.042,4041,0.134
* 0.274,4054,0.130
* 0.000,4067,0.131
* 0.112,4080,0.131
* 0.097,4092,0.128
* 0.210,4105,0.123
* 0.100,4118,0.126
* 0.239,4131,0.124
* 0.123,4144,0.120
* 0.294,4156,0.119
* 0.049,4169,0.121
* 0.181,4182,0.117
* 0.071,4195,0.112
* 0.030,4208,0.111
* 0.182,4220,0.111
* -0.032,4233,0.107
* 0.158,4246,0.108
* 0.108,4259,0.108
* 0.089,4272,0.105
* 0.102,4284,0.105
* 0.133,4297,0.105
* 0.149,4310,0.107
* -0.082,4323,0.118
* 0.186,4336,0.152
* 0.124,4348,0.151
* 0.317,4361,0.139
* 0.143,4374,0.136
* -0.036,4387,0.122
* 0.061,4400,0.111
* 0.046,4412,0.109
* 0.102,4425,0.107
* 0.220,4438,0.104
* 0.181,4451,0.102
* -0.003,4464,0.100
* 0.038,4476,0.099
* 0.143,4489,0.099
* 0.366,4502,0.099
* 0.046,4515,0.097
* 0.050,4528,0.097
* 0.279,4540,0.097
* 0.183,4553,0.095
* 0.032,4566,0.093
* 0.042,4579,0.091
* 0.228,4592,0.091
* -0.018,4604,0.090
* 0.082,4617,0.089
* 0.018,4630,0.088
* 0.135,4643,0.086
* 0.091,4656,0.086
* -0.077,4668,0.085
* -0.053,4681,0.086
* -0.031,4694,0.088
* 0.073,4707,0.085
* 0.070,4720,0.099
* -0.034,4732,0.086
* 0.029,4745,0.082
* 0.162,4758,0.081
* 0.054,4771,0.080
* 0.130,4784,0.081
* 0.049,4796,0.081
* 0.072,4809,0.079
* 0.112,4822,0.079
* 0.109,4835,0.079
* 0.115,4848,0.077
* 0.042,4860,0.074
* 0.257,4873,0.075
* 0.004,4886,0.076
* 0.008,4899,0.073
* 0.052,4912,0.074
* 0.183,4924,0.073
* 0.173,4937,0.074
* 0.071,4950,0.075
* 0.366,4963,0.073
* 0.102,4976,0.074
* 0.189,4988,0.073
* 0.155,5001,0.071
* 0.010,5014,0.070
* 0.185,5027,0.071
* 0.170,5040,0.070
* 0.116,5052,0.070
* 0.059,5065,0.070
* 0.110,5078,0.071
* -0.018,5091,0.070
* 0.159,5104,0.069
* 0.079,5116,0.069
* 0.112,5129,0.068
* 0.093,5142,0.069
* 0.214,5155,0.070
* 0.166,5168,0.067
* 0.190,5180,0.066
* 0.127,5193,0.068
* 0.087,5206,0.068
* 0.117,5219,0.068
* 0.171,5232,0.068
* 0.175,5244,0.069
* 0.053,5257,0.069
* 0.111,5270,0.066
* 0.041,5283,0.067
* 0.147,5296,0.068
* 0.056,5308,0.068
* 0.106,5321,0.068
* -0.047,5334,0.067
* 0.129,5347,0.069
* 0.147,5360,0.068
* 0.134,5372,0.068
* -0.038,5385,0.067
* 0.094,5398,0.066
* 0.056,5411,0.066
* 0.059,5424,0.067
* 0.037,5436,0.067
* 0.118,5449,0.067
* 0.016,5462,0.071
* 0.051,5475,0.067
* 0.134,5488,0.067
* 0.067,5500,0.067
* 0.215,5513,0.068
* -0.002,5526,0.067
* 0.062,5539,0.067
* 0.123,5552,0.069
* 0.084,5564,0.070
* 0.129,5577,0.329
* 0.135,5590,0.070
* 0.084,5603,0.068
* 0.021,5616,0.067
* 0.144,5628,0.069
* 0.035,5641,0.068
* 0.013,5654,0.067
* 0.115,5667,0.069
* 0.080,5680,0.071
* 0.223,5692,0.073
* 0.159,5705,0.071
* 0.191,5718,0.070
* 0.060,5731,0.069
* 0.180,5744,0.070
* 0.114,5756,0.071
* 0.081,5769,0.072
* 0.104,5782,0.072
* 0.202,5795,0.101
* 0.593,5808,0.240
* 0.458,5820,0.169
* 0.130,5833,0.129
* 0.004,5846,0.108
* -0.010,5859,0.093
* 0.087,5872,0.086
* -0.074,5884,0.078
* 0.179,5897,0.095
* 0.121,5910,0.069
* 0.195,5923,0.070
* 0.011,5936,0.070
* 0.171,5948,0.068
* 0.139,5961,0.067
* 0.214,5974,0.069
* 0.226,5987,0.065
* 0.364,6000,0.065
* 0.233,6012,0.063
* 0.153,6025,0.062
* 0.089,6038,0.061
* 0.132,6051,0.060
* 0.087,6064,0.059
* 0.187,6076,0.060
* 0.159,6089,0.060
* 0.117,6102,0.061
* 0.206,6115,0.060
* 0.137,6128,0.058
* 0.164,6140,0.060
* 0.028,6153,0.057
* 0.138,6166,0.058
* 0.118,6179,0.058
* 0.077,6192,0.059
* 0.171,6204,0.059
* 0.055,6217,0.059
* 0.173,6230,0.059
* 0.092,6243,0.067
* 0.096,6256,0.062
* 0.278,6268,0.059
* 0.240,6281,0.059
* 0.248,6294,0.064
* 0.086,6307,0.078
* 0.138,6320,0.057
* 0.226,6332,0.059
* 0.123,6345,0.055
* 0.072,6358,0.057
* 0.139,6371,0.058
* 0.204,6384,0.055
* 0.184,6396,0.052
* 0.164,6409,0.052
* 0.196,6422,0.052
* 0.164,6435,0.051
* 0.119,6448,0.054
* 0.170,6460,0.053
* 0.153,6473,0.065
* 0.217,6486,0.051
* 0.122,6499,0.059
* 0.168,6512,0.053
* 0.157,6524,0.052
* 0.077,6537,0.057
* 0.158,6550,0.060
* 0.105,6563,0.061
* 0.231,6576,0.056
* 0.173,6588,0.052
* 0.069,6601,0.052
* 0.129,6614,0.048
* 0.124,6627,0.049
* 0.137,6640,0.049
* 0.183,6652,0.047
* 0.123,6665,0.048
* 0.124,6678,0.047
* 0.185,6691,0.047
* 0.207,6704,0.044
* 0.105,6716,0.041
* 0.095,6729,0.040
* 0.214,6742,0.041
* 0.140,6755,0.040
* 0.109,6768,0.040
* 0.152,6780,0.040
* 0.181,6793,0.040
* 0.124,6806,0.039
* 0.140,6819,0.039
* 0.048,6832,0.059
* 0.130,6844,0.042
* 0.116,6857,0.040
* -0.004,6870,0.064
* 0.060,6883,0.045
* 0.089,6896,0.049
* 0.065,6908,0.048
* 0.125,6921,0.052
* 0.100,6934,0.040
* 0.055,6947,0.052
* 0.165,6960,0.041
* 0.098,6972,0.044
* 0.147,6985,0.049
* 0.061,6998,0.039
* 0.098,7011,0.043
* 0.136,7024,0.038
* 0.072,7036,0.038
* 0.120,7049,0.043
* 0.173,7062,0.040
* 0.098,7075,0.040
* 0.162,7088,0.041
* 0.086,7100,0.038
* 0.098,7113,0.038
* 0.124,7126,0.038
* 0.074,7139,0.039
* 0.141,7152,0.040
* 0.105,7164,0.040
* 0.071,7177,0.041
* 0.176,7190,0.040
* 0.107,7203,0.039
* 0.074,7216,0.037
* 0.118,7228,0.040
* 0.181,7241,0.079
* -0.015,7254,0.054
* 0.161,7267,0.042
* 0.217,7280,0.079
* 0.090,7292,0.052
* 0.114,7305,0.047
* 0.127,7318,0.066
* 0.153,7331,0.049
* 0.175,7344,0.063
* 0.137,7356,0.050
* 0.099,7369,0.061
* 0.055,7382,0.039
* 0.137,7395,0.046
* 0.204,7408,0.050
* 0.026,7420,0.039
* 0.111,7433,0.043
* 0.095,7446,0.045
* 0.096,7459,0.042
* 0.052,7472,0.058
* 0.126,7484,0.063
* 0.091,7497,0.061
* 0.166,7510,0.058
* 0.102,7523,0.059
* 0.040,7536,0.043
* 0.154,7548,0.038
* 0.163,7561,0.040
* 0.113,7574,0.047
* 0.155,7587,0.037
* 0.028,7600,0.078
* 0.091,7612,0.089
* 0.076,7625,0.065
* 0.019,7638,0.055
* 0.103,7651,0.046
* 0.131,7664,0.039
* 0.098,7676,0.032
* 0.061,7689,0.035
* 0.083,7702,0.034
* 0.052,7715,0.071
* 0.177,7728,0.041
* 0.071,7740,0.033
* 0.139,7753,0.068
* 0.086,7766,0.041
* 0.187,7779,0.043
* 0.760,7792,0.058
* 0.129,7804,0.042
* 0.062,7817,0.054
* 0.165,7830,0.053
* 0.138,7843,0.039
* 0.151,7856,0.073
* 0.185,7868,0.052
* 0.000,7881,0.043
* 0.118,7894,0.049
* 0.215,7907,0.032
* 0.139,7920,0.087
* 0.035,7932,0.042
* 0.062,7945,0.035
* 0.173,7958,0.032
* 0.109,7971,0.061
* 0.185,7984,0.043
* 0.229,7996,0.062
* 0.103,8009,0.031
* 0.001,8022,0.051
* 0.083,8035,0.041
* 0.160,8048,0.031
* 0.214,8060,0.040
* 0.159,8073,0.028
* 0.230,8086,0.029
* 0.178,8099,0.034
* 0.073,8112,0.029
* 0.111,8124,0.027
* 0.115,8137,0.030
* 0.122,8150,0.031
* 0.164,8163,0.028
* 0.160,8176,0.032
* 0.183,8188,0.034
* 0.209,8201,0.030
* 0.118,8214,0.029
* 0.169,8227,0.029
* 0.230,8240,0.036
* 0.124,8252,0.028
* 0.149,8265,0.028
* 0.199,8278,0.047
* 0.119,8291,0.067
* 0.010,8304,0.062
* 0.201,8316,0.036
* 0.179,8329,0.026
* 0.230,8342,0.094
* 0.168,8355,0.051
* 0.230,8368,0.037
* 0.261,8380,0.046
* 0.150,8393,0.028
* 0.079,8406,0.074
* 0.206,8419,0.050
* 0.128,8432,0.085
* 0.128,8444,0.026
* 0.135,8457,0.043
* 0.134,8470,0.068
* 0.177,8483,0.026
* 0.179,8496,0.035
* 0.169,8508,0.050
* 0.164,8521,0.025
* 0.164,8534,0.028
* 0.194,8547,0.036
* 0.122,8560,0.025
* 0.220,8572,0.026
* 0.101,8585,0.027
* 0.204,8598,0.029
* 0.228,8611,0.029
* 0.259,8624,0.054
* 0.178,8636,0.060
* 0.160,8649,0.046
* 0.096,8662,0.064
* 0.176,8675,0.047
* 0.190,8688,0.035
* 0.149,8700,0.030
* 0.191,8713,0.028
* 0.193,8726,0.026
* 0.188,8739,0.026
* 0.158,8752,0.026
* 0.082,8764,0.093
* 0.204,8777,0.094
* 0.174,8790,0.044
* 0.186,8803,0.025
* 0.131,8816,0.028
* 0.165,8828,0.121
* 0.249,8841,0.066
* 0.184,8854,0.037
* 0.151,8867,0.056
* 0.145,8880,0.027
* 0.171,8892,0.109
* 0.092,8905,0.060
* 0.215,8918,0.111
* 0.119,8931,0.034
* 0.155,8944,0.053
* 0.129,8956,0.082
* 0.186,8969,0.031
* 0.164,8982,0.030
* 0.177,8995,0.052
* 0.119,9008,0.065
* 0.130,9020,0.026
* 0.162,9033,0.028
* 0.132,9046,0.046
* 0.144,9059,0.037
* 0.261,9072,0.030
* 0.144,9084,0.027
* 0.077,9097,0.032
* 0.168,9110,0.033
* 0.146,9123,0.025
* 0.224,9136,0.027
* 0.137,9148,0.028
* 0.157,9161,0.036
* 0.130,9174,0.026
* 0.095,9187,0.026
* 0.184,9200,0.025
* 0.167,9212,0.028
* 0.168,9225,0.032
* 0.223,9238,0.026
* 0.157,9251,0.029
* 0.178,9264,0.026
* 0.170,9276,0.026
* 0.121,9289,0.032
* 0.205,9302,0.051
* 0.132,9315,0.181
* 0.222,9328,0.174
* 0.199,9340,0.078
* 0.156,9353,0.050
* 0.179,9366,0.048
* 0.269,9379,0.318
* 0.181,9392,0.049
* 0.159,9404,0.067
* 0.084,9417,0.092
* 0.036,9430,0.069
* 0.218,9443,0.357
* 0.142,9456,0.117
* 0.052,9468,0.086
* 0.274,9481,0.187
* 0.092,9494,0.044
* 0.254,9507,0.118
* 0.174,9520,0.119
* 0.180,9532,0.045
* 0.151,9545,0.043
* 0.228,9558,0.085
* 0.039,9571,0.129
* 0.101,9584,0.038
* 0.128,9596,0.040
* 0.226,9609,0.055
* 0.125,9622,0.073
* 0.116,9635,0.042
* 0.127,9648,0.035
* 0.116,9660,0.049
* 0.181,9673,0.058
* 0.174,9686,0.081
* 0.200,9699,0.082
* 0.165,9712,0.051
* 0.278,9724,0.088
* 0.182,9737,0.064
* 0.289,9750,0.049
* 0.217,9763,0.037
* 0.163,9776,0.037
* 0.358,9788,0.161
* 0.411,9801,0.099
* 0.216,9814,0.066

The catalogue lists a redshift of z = 1.089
